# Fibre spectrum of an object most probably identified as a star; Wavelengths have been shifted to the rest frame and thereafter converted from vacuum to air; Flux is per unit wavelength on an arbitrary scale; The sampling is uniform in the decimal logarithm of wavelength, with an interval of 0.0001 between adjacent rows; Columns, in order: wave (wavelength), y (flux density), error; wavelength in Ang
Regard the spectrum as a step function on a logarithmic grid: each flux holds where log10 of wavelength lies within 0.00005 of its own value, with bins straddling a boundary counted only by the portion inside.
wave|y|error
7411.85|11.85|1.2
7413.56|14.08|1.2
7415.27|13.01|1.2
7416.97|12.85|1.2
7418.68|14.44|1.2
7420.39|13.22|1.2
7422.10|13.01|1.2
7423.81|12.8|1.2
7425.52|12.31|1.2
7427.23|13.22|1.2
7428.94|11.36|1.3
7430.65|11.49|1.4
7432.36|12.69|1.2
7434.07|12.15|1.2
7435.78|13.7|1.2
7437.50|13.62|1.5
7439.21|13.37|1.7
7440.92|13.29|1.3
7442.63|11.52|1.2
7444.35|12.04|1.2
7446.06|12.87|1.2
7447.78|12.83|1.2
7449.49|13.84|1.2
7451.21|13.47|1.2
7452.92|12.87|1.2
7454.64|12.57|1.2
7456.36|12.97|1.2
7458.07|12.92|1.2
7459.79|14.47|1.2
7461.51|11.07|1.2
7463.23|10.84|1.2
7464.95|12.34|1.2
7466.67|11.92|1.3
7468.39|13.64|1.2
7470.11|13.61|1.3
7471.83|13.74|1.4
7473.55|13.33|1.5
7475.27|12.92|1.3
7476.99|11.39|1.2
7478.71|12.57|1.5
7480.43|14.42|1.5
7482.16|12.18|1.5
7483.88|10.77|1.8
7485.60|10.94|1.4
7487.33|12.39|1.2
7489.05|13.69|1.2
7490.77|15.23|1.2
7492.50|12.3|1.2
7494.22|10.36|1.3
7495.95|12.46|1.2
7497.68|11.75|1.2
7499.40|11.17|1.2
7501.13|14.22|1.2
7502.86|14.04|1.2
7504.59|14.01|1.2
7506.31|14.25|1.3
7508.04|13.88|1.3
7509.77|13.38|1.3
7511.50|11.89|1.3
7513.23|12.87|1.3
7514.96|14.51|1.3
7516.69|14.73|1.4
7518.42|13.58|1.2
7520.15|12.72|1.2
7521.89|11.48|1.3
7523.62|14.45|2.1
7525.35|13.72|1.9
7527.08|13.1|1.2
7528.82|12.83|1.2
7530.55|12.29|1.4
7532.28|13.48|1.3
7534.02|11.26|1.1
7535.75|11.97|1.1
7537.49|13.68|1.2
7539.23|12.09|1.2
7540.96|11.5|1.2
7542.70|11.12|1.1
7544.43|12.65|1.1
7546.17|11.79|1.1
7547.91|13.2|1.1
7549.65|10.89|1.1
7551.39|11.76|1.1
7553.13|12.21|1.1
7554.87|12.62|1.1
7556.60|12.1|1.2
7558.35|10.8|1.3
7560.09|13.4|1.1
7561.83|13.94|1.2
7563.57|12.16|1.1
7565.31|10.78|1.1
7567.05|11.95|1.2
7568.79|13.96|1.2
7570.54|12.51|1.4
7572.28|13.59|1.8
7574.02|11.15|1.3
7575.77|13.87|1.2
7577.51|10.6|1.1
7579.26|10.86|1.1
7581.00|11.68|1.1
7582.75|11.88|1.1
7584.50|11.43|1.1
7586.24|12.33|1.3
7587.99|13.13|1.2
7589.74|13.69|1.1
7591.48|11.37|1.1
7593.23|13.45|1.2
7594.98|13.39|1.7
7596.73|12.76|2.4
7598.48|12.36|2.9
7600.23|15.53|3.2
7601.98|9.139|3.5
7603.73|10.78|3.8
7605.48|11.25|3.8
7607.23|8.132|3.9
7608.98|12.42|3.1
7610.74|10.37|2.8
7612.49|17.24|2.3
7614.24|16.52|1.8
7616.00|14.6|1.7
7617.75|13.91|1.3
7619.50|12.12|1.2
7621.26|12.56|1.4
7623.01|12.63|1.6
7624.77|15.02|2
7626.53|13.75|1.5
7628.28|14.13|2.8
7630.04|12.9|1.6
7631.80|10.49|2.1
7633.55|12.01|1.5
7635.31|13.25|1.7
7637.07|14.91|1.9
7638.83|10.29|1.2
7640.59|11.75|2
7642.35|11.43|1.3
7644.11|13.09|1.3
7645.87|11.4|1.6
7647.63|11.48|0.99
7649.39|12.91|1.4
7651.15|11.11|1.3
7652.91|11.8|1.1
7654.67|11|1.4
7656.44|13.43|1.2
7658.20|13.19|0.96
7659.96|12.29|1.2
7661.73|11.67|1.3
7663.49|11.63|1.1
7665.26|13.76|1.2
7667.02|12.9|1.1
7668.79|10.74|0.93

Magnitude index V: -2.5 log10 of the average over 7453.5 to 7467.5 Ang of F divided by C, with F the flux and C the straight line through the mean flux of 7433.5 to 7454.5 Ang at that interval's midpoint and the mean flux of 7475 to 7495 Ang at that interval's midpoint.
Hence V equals 0.031 mag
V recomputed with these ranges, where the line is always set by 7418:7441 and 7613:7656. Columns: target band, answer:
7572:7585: 0.09 mag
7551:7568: 0.05 mag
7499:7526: -0.05 mag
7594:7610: 0.09 mag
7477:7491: 0.02 mag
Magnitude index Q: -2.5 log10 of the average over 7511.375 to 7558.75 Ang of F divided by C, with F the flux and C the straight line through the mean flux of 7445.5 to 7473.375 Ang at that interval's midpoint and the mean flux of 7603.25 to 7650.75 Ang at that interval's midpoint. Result 0.02 mag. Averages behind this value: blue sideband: 12.9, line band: 12.6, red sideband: 12.6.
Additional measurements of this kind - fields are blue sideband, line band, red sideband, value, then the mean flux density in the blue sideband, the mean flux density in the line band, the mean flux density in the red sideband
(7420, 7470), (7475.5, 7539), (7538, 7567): -0.05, 12.7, 12.9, 12.1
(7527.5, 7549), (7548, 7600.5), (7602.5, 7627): 0.02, 12.3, 12.4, 12.9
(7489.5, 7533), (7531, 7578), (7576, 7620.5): 0.05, 13.2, 12.3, 12.5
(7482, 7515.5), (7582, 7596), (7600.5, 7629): 0.02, 12.8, 12.6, 12.8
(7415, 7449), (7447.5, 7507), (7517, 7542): 0.00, 12.8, 12.8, 12.8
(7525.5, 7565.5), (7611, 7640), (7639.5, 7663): -0.11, 12.3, 13.4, 12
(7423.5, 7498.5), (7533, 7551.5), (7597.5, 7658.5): 0.05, 12.6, 12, 12.5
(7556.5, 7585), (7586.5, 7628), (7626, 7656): -0.06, 12.2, 12.9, 12.2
